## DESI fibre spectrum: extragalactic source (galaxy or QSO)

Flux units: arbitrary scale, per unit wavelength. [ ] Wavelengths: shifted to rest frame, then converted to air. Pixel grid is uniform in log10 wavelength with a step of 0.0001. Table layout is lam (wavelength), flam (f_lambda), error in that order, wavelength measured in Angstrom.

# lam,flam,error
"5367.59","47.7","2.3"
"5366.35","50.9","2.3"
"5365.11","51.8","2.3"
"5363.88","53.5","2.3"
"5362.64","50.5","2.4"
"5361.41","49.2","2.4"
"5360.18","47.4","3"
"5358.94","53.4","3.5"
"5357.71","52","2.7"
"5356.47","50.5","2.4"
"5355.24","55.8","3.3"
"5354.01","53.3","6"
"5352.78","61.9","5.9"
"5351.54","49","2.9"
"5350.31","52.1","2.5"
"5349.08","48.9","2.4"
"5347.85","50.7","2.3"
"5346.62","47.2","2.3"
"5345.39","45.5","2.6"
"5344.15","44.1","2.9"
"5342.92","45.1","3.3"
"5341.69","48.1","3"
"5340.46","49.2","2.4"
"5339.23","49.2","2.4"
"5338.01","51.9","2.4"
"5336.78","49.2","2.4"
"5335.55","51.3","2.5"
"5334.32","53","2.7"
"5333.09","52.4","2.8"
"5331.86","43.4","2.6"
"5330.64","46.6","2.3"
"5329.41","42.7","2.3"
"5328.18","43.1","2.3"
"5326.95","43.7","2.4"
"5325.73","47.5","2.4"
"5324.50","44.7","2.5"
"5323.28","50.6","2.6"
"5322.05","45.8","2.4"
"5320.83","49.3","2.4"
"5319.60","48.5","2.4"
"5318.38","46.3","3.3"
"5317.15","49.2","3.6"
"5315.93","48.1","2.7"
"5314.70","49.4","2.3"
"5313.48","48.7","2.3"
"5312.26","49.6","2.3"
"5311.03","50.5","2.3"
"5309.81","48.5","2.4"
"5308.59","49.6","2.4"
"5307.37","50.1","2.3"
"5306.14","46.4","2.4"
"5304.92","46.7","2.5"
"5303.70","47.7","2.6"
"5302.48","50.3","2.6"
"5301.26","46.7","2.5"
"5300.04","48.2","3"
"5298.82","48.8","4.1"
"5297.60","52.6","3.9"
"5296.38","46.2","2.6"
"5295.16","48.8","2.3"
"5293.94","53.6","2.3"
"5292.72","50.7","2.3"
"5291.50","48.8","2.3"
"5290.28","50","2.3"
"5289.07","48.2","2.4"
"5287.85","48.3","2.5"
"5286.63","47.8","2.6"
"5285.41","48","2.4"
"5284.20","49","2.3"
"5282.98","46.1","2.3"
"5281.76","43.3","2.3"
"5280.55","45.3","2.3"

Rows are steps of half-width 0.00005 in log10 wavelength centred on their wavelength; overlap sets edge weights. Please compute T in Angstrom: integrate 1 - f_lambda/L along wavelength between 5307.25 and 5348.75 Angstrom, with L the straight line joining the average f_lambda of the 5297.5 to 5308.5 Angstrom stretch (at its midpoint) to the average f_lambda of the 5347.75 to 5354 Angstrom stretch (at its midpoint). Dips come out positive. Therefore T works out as 2.19 Angstrom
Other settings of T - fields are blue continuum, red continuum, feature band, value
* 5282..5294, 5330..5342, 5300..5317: 0.1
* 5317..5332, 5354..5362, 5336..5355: -0.1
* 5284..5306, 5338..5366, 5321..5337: 0.8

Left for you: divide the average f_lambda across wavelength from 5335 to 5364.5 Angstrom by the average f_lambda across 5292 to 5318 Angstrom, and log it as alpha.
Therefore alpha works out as 1.03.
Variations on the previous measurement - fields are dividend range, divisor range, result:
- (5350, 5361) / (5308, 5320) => 1.08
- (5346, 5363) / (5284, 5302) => 1.05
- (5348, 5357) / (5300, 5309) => 1.10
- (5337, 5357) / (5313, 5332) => 1.07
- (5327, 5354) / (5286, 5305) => 1.00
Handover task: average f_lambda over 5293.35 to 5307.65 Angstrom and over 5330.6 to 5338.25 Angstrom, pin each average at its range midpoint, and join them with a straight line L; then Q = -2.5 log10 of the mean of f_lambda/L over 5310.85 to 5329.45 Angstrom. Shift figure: 0.04 mag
